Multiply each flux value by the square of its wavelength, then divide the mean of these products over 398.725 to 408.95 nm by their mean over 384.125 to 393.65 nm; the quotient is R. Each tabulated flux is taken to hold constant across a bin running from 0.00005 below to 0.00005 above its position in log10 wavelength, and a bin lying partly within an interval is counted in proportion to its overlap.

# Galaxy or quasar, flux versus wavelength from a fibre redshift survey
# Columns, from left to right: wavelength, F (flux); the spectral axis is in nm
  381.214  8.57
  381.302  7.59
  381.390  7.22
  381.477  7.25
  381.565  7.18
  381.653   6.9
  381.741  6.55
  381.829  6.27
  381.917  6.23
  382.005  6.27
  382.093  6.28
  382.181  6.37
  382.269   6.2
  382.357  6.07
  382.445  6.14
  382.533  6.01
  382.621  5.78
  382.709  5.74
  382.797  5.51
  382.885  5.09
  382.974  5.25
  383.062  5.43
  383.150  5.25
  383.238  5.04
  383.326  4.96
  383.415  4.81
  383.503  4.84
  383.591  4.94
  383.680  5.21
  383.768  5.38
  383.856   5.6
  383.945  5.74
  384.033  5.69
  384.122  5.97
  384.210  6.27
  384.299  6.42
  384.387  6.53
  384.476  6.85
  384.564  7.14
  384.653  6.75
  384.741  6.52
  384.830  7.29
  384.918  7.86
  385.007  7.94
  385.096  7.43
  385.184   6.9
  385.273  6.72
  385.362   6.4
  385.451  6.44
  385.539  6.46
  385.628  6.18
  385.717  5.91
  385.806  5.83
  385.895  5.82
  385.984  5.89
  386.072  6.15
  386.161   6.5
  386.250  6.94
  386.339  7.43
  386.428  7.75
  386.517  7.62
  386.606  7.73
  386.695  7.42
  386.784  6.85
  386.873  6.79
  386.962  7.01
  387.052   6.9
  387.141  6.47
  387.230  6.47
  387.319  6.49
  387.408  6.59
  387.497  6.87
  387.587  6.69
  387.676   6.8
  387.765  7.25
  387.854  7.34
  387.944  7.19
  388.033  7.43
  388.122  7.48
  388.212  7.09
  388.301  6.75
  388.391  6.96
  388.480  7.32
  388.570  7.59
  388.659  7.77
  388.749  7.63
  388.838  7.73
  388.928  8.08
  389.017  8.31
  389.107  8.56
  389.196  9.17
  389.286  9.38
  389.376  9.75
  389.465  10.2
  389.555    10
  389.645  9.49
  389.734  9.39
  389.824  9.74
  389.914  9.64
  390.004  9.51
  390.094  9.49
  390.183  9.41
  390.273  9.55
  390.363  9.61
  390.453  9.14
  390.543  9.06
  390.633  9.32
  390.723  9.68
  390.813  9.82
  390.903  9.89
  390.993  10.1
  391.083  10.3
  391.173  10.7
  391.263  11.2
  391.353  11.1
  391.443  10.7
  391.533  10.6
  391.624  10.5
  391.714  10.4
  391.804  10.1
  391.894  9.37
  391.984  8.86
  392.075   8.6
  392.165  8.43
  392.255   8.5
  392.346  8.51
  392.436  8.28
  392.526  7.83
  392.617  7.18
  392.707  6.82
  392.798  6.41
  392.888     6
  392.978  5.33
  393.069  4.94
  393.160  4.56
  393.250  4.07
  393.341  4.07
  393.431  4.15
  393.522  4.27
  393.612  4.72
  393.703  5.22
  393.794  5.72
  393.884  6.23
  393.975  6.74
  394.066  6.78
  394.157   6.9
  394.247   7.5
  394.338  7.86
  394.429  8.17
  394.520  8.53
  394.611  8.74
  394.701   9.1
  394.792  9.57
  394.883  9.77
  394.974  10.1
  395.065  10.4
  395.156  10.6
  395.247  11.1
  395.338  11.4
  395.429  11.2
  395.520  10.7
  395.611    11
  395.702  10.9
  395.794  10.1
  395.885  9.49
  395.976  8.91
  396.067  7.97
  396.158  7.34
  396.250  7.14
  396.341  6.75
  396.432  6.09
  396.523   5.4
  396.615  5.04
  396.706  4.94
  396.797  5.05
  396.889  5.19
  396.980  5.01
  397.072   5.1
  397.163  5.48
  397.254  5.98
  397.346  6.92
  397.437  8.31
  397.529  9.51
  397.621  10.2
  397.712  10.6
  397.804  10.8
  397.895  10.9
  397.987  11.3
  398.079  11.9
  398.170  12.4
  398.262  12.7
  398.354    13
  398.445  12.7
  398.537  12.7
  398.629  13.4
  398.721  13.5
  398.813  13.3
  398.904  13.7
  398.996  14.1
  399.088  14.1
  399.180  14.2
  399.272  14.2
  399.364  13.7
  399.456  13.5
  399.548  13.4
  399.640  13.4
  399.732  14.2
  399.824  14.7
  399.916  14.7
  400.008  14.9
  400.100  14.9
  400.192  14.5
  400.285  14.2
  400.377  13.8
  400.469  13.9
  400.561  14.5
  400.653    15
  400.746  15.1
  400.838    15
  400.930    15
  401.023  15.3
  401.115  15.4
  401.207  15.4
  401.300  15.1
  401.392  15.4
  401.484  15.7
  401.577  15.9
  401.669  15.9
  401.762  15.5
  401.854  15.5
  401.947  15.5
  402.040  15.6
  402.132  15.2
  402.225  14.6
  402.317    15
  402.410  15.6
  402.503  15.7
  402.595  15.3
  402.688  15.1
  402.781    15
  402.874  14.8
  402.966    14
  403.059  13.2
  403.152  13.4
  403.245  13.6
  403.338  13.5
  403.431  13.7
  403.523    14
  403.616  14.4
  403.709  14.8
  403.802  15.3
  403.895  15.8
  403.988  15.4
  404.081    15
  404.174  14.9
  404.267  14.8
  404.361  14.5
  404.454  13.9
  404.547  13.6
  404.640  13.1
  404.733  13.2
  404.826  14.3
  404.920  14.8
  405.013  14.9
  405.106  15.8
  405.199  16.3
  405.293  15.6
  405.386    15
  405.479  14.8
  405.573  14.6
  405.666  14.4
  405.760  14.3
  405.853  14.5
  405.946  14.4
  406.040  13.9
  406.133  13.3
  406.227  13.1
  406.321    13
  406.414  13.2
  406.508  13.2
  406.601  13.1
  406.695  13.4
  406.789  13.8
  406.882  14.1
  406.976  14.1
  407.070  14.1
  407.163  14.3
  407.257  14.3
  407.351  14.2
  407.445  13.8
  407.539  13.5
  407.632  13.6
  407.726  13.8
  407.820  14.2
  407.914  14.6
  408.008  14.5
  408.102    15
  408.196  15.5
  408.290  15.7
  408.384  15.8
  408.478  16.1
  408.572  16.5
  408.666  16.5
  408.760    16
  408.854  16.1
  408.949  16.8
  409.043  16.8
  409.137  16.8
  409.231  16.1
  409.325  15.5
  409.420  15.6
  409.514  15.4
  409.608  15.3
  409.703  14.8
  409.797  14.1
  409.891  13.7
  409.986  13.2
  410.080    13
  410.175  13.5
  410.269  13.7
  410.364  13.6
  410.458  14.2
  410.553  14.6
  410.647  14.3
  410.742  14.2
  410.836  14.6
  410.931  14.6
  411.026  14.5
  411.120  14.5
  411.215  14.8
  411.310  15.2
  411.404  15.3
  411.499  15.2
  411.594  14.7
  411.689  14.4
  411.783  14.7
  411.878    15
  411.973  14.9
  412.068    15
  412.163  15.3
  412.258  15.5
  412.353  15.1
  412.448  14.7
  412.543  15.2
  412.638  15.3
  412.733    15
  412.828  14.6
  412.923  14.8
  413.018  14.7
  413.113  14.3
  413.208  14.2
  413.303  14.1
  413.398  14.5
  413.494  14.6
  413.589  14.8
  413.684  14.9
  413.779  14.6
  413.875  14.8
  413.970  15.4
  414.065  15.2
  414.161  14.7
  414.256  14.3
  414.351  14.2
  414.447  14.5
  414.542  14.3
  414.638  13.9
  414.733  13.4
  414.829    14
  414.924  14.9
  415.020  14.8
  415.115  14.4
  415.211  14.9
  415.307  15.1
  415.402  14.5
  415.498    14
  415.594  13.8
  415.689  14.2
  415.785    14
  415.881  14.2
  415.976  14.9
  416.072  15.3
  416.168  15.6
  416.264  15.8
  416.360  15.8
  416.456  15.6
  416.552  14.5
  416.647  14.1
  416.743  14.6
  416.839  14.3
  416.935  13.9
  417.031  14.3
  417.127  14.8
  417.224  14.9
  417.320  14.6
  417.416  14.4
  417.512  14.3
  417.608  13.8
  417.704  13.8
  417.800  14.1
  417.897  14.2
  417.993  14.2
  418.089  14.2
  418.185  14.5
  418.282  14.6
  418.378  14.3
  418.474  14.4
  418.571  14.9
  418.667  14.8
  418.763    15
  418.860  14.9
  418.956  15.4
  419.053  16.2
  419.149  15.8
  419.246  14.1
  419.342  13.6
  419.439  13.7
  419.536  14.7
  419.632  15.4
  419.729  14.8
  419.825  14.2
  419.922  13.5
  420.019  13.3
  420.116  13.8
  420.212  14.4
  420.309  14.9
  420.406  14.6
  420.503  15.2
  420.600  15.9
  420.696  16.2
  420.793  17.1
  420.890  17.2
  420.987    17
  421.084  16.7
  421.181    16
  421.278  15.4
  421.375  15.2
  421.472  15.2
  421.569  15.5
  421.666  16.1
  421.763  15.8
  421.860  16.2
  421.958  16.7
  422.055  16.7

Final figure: 2.0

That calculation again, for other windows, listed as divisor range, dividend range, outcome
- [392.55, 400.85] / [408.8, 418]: 1.63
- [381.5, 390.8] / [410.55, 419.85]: 2.38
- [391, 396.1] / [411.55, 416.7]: 1.95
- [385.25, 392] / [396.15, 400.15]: 1.36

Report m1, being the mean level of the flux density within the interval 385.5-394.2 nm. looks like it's 7.77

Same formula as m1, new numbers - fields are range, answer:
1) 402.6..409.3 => 14.6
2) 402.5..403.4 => 14.3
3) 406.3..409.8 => 14.8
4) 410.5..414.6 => 14.7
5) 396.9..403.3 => 13.3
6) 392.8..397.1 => 7.36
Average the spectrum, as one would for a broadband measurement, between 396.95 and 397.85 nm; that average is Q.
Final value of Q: 7.84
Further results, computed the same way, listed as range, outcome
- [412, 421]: 14.7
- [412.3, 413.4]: 14.7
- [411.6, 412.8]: 15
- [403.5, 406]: 14.7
